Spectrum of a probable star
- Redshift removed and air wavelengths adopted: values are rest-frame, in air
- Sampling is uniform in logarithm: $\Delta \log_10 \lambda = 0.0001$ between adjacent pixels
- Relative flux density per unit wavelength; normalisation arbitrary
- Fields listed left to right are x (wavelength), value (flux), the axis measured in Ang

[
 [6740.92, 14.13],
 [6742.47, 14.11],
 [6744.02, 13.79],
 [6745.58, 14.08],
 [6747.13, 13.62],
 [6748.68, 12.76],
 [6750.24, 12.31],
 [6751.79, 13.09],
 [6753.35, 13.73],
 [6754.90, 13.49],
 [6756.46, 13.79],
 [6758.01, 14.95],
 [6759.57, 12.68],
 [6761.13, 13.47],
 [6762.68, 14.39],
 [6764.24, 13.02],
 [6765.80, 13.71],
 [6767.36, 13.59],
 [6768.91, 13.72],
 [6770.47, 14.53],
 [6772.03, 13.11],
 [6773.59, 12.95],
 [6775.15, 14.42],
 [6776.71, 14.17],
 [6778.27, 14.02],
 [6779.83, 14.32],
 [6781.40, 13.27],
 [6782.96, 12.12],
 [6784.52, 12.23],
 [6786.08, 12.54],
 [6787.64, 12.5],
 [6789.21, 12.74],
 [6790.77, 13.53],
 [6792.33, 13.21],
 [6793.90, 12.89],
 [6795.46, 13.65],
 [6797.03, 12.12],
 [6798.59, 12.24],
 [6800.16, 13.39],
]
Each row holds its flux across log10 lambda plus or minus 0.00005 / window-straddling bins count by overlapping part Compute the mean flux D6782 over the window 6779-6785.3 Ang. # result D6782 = 13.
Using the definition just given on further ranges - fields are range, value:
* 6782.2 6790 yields 12.4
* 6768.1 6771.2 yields 14.1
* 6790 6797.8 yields 13.1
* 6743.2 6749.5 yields 13.6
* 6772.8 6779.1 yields 13.9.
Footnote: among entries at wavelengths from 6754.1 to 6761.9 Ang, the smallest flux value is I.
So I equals 12.68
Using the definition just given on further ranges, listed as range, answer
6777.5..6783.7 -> 12.12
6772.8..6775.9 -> 12.95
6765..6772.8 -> 13.11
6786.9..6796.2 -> 12.5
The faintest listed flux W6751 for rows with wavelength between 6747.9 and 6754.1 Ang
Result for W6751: 12.31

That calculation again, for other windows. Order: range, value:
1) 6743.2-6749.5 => 12.76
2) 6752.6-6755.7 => 13.49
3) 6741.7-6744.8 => 13.79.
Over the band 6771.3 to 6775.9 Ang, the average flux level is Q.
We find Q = 13.5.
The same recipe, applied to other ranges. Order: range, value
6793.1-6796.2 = 13.3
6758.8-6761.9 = 13.1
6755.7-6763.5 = 13.9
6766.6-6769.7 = 13.7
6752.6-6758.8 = 14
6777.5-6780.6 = 14.2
